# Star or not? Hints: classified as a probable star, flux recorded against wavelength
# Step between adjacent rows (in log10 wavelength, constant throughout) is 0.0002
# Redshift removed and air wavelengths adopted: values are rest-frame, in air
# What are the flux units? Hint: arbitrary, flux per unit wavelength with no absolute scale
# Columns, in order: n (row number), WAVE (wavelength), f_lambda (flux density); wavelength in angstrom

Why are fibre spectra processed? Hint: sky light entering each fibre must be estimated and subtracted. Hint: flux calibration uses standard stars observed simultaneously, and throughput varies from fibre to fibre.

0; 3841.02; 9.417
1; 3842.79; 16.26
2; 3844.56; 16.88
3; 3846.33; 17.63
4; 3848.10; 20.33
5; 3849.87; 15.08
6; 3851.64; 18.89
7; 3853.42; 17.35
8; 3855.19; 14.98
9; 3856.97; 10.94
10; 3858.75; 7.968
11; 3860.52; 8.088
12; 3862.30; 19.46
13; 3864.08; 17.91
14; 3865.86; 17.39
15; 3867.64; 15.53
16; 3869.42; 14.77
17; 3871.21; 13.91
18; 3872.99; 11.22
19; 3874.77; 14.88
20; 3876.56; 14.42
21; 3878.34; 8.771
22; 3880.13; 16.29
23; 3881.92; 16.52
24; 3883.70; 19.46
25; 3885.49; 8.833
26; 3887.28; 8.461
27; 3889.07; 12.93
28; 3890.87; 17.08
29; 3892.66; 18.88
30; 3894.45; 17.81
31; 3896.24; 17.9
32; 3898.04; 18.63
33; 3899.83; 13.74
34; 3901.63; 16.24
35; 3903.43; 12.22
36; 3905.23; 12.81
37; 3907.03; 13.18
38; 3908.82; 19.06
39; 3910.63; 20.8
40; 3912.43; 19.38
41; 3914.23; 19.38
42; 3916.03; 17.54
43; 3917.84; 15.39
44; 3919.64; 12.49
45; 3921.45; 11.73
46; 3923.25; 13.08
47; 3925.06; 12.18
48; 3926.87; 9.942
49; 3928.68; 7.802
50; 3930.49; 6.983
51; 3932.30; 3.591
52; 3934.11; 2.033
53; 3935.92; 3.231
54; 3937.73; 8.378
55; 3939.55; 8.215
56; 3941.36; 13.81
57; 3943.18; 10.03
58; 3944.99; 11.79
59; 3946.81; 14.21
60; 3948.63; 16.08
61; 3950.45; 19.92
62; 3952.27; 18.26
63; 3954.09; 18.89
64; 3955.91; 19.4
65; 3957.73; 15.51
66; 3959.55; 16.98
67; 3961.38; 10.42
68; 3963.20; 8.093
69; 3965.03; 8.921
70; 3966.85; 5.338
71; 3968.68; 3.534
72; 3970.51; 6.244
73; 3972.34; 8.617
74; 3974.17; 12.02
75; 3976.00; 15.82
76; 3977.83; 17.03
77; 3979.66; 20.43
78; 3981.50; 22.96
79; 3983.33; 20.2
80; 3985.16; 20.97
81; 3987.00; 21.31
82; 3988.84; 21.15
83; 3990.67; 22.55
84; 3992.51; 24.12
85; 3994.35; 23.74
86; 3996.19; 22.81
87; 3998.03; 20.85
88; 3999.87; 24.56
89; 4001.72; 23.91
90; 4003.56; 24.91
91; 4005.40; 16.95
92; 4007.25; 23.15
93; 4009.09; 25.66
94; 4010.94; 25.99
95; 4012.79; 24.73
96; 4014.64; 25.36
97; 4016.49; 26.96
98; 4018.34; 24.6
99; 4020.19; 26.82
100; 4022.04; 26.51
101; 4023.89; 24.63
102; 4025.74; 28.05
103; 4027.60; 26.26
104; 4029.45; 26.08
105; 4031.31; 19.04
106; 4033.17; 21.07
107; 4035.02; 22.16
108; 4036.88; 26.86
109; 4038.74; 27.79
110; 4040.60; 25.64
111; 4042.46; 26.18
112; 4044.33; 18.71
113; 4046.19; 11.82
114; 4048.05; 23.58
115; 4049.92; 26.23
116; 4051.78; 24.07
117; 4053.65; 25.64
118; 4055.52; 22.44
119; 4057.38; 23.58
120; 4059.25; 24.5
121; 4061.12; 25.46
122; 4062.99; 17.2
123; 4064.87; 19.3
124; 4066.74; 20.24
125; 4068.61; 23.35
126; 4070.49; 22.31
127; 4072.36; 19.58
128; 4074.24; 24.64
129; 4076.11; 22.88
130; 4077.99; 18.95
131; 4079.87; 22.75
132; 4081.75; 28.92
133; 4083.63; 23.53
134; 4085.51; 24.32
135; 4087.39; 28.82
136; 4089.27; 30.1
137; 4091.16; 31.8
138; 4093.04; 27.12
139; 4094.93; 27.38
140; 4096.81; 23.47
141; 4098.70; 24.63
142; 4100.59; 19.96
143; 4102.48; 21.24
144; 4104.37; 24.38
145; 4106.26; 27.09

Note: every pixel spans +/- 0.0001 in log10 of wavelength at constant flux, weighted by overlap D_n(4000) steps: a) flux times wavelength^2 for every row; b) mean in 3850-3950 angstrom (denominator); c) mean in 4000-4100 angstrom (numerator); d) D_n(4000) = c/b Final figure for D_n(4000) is 1.92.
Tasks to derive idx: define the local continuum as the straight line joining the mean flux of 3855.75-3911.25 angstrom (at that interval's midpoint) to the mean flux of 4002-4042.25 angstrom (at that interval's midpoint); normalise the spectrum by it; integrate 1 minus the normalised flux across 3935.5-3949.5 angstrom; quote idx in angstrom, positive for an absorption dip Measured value 5.9 angstrom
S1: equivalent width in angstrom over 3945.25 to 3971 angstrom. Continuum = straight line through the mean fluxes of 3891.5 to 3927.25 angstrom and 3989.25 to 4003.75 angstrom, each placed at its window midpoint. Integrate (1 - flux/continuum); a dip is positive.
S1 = 8.7 angstrom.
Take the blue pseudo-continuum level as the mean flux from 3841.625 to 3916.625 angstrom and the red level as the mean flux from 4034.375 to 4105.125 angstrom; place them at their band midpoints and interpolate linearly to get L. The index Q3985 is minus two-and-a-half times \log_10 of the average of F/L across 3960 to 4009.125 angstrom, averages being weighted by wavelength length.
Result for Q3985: 0.16 mag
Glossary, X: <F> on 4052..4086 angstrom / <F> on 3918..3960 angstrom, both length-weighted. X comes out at 1.90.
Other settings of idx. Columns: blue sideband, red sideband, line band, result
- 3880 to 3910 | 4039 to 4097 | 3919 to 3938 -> 9.7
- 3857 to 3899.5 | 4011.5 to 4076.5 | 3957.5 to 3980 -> 9.7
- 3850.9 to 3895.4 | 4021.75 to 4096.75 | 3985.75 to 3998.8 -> -1.1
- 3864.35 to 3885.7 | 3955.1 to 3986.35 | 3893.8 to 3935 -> 1.9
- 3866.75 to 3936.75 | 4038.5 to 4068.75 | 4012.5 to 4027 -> -3.9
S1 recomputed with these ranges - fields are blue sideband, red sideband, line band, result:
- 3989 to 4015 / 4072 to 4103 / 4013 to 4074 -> 1.4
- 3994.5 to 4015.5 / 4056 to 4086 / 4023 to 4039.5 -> -1.1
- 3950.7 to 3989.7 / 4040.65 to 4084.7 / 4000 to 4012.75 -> -4.0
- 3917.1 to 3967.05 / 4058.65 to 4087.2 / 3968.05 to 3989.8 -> -1.7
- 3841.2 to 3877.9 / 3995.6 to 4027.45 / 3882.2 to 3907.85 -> 3.4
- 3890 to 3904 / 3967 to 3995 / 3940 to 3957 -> 1.3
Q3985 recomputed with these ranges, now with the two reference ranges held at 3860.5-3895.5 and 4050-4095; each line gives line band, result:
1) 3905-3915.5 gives -0.09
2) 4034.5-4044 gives -0.13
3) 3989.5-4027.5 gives -0.16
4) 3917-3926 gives 0.29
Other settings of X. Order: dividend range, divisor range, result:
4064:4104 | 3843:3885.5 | 1.60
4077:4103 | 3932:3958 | 2.04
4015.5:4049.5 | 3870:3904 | 1.64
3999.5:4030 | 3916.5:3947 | 2.58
